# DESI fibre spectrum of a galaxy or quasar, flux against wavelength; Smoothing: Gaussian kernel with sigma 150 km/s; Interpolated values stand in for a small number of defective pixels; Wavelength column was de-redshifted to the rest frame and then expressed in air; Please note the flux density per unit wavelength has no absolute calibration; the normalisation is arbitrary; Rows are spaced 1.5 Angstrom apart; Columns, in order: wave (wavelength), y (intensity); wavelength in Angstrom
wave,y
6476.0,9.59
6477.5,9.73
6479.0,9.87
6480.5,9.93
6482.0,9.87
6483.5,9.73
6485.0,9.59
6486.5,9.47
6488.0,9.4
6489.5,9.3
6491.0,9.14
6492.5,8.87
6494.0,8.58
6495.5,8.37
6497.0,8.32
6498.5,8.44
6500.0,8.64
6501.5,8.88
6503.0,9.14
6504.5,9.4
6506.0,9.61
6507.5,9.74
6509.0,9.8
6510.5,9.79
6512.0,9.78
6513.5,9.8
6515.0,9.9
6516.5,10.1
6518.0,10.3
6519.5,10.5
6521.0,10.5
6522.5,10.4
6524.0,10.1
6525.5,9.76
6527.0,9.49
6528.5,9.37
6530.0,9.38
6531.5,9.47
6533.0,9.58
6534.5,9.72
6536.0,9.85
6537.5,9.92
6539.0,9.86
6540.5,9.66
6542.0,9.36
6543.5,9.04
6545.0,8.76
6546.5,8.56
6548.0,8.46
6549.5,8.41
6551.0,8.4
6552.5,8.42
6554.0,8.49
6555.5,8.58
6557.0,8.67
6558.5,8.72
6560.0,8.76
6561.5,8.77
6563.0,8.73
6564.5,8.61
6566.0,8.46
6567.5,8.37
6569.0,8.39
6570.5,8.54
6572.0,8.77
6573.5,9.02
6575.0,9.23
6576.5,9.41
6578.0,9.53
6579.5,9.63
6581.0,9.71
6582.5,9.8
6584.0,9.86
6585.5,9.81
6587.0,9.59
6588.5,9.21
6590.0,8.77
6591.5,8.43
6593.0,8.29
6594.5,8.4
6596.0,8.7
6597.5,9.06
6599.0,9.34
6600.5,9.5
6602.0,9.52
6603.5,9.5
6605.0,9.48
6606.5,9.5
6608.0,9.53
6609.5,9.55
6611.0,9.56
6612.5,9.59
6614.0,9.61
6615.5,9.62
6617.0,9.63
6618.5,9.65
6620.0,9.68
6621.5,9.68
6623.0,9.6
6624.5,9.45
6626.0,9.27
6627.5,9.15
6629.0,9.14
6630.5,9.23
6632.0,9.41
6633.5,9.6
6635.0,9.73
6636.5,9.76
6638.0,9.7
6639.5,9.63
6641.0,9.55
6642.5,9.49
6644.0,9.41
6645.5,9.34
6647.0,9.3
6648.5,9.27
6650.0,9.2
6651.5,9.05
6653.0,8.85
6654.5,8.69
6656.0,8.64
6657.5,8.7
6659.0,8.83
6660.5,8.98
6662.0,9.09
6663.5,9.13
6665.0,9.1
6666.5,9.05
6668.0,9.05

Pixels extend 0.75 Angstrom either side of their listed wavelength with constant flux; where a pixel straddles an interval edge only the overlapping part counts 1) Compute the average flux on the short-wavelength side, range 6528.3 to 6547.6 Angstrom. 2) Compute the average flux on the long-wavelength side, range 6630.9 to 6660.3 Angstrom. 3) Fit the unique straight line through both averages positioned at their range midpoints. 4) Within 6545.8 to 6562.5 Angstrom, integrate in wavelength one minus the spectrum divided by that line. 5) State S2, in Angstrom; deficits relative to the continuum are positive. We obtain 1.46 Angstrom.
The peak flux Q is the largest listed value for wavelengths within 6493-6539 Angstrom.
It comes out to 10.5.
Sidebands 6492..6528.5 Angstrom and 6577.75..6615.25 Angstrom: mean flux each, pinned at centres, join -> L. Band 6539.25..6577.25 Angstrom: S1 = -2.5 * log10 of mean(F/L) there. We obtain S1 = 0.08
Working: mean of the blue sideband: 9.51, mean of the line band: 8.76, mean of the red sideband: 9.34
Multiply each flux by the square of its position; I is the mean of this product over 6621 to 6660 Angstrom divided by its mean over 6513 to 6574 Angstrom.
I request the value 1.04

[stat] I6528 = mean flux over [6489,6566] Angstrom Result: 9.25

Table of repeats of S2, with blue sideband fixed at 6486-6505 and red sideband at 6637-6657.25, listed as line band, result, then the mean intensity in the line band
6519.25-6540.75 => -2.0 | 9.83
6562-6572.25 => 0.6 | 8.55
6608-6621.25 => -0.6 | 9.61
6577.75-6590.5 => -0.7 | 9.56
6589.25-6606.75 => 0.2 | 9.03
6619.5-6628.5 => -0.3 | 9.46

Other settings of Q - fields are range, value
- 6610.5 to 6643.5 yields 9.76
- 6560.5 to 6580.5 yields 9.63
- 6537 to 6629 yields 9.92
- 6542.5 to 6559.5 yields 9.04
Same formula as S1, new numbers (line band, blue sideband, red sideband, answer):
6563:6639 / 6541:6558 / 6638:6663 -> -0.045 mag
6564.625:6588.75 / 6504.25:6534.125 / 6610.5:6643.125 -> 0.056 mag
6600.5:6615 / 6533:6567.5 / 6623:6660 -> -0.046 mag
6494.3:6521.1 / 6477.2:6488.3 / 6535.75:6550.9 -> 0.001 mag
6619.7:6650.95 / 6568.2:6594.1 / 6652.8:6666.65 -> -0.055 mag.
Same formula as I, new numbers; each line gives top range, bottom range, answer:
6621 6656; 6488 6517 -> 1.05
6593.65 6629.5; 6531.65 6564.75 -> 1.07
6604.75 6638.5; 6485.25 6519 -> 1.06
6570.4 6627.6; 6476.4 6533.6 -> 1.01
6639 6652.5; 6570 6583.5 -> 1.02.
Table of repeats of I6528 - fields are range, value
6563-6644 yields 9.3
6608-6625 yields 9.6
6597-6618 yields 9.51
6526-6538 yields 9.59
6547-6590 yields 8.94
